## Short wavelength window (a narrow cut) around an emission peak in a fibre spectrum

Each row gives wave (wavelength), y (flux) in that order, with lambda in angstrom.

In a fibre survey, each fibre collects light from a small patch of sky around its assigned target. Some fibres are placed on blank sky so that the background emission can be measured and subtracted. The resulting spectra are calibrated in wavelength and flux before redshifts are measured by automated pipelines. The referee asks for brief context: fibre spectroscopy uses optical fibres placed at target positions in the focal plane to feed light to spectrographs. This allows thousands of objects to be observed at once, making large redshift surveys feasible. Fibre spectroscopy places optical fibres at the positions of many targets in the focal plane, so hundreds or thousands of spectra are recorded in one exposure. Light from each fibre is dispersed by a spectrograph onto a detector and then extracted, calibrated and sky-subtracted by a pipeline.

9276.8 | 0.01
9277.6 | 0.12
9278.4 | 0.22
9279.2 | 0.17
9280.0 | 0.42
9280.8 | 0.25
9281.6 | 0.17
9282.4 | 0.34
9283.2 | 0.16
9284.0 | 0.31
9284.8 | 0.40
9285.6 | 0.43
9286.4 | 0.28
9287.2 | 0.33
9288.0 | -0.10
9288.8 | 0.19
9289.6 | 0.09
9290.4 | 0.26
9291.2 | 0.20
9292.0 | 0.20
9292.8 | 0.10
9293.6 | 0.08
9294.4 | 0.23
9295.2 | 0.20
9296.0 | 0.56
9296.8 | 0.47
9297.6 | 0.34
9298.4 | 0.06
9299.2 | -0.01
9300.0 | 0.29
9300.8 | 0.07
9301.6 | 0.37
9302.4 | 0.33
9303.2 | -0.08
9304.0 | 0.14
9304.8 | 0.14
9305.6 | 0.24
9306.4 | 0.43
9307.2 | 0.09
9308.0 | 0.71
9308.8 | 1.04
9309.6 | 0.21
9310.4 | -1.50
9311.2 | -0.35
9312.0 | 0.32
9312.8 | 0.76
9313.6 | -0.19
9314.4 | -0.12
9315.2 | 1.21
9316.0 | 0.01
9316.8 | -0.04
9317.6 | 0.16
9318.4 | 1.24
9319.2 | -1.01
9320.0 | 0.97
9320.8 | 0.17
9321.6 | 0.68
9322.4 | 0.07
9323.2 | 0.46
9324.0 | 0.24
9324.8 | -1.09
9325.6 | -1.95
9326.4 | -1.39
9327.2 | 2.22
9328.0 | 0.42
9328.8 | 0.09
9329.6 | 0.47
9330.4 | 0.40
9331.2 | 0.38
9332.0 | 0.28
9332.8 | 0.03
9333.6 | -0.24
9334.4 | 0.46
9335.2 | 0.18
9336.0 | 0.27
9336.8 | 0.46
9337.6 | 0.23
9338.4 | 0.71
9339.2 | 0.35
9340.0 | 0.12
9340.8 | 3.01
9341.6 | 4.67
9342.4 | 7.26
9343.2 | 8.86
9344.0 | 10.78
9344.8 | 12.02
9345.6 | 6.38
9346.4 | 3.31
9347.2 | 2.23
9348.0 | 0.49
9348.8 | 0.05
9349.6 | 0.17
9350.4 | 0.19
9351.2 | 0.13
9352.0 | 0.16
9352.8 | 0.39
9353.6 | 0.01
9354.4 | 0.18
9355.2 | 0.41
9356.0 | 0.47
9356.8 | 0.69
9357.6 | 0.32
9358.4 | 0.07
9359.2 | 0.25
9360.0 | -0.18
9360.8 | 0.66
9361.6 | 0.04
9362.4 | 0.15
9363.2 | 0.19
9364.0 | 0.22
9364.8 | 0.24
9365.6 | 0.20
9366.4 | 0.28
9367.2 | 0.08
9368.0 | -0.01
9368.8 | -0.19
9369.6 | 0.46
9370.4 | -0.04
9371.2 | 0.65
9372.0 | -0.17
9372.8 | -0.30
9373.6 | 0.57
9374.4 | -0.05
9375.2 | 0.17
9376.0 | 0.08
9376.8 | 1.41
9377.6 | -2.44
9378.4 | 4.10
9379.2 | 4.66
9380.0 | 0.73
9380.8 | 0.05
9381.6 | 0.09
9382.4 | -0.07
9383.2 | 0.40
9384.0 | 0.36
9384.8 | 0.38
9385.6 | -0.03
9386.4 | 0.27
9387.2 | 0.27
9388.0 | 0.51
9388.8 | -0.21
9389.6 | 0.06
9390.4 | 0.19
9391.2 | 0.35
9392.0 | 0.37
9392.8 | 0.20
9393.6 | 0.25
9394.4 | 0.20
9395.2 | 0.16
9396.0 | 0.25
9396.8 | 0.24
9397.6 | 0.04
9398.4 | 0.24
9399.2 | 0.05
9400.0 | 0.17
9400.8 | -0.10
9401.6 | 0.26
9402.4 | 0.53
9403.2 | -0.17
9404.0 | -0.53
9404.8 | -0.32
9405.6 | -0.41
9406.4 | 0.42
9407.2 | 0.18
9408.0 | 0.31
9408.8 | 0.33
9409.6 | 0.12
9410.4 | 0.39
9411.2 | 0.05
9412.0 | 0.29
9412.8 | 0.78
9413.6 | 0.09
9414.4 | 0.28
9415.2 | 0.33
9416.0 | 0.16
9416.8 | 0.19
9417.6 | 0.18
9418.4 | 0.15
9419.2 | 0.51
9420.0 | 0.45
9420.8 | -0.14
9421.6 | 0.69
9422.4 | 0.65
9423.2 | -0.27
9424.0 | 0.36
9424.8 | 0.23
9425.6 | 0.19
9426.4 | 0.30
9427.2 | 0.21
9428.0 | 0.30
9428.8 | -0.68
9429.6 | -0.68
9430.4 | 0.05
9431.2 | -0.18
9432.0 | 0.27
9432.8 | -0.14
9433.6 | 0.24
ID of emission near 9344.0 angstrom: [O III] 5007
